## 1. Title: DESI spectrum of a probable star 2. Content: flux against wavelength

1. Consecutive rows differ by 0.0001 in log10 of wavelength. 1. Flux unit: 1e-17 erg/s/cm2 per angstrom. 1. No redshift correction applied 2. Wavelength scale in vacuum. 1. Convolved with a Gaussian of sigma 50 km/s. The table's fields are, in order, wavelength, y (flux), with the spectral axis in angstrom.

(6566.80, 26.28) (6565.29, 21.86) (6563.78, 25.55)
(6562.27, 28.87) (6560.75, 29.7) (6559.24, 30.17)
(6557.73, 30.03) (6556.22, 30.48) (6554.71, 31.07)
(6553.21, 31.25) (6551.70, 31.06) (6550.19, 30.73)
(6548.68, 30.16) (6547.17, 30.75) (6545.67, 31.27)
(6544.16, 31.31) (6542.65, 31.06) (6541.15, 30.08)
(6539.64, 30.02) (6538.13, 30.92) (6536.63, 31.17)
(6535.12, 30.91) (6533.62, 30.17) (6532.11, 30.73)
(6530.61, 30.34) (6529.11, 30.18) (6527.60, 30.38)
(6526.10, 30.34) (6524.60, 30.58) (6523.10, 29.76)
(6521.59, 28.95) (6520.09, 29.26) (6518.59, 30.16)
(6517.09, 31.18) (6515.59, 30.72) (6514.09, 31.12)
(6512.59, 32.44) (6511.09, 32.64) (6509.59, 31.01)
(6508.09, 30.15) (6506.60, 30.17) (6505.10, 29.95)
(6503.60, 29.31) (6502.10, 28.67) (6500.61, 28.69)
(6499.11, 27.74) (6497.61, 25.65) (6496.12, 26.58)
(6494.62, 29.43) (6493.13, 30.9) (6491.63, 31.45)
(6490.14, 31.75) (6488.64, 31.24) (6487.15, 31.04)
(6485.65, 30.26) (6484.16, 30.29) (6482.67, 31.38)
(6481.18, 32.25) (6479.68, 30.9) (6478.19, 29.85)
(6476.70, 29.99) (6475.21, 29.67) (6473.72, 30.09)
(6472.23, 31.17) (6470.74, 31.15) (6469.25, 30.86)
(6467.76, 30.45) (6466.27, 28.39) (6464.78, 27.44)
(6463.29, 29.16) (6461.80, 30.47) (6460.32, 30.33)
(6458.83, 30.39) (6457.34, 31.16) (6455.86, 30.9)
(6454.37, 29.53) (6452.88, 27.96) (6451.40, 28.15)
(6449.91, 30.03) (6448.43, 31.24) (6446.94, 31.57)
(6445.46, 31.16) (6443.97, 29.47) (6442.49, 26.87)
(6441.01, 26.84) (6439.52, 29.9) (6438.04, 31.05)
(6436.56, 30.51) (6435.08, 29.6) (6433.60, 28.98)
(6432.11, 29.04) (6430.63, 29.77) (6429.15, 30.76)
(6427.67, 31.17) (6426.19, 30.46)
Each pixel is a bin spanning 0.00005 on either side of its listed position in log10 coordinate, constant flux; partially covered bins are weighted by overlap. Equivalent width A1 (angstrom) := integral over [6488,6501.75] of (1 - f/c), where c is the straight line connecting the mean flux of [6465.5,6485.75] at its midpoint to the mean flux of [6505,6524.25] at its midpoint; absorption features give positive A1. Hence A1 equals 0.6 angstrom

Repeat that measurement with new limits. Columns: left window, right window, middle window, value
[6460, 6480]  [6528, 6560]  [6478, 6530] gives 0.2 angstrom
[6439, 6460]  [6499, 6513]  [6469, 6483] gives -0.4 angstrom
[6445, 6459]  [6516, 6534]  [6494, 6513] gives 0.5 angstrom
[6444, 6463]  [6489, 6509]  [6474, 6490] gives -0.6 angstrom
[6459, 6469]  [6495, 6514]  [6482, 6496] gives -0.6 angstrom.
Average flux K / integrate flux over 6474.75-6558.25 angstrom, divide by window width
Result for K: 30.4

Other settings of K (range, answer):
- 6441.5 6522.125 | 30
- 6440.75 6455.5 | 29.4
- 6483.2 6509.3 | 29.6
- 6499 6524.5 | 30.2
